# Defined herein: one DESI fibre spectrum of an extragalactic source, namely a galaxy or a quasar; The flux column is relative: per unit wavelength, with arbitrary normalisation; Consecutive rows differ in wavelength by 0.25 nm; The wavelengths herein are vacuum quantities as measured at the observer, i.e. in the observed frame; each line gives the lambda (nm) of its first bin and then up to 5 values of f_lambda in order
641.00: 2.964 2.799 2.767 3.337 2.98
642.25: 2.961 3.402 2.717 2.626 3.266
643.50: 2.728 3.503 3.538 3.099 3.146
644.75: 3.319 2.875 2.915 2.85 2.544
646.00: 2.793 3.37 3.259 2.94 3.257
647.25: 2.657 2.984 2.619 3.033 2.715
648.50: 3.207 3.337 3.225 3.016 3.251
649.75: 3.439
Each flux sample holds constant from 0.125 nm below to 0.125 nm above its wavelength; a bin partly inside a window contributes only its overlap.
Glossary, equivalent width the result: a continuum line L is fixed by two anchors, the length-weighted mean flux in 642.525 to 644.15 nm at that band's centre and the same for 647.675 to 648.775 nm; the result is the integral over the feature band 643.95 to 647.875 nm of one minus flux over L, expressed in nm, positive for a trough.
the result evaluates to 0.03 nm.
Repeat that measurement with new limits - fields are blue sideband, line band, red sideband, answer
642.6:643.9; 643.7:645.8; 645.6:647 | -0.07 nm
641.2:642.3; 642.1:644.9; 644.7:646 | -0.18 nm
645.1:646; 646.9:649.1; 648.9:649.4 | 0.01 nm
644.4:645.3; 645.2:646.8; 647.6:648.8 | 0.04 nm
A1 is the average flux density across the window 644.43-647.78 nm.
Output 2.97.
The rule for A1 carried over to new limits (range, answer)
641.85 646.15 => 3.02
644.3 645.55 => 3.04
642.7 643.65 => 2.86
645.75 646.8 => 3.04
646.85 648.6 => 2.92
